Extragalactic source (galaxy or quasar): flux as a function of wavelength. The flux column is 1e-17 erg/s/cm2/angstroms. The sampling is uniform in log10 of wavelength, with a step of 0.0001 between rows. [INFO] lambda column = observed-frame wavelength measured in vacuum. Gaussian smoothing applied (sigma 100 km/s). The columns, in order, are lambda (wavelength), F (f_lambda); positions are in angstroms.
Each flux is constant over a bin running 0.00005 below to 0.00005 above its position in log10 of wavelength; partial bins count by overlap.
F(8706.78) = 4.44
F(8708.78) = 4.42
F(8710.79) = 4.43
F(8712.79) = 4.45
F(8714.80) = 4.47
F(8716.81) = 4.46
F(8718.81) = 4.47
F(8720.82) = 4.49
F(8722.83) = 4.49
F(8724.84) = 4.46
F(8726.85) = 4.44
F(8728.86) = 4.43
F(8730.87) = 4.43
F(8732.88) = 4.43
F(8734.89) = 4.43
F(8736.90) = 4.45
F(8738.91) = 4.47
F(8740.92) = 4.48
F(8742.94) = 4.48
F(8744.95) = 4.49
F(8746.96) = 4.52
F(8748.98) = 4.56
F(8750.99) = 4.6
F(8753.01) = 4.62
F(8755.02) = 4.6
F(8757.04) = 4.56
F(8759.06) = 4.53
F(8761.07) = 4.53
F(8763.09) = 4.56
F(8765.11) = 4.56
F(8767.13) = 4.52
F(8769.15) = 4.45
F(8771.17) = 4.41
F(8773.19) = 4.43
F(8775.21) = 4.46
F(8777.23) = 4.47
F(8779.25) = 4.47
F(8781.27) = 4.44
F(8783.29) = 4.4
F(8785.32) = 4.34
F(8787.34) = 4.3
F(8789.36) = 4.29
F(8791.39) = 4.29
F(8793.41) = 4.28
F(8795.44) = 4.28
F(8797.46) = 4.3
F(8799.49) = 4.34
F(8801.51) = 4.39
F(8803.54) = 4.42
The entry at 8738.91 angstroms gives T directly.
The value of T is 4.47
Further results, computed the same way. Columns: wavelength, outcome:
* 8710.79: 4.43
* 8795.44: 4.28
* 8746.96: 4.52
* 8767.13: 4.52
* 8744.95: 4.49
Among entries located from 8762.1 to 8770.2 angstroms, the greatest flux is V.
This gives 4.56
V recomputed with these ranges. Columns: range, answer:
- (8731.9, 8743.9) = 4.48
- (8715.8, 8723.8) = 4.49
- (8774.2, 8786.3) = 4.47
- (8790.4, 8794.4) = 4.29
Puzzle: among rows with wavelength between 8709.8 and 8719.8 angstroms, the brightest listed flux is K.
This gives 4.47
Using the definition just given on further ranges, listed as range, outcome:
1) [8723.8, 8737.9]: 4.46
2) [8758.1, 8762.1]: 4.53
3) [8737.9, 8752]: 4.6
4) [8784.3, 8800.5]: 4.34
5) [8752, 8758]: 4.62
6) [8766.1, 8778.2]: 4.52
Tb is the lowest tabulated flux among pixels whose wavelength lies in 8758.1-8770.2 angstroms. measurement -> 4.45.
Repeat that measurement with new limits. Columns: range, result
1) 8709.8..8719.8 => 4.43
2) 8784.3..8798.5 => 4.28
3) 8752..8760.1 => 4.53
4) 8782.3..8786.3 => 4.34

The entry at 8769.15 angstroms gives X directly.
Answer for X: 4.45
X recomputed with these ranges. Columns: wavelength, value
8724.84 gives 4.46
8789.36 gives 4.29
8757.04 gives 4.56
